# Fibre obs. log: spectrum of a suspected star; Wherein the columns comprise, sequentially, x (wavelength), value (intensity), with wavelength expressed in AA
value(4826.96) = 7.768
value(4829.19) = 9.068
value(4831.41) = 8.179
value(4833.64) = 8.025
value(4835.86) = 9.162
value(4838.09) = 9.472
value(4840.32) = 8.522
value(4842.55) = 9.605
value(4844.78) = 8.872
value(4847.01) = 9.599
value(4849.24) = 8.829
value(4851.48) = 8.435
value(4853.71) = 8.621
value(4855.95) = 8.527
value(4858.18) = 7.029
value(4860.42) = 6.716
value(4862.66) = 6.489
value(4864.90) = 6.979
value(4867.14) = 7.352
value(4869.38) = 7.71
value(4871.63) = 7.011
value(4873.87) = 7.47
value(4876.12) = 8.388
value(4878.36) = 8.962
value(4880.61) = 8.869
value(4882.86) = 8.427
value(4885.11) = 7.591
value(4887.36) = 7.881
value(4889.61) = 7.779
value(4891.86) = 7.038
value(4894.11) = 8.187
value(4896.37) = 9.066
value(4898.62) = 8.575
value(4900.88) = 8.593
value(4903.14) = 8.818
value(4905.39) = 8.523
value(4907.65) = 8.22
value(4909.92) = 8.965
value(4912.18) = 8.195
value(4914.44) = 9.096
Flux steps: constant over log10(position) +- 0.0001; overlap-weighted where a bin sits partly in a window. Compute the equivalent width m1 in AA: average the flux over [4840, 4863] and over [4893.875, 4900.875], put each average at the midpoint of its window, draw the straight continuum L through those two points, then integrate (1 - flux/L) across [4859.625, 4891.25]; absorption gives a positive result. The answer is 3.1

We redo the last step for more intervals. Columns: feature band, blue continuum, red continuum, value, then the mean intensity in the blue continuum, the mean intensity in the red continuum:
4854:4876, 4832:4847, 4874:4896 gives 2.9 AA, 8.96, 8.13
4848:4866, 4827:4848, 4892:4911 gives 2.2 AA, 8.88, 8.53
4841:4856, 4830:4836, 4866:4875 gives -1.8 AA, 8.38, 7.38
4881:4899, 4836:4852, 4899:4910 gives 1.3 AA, 9.07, 8.58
